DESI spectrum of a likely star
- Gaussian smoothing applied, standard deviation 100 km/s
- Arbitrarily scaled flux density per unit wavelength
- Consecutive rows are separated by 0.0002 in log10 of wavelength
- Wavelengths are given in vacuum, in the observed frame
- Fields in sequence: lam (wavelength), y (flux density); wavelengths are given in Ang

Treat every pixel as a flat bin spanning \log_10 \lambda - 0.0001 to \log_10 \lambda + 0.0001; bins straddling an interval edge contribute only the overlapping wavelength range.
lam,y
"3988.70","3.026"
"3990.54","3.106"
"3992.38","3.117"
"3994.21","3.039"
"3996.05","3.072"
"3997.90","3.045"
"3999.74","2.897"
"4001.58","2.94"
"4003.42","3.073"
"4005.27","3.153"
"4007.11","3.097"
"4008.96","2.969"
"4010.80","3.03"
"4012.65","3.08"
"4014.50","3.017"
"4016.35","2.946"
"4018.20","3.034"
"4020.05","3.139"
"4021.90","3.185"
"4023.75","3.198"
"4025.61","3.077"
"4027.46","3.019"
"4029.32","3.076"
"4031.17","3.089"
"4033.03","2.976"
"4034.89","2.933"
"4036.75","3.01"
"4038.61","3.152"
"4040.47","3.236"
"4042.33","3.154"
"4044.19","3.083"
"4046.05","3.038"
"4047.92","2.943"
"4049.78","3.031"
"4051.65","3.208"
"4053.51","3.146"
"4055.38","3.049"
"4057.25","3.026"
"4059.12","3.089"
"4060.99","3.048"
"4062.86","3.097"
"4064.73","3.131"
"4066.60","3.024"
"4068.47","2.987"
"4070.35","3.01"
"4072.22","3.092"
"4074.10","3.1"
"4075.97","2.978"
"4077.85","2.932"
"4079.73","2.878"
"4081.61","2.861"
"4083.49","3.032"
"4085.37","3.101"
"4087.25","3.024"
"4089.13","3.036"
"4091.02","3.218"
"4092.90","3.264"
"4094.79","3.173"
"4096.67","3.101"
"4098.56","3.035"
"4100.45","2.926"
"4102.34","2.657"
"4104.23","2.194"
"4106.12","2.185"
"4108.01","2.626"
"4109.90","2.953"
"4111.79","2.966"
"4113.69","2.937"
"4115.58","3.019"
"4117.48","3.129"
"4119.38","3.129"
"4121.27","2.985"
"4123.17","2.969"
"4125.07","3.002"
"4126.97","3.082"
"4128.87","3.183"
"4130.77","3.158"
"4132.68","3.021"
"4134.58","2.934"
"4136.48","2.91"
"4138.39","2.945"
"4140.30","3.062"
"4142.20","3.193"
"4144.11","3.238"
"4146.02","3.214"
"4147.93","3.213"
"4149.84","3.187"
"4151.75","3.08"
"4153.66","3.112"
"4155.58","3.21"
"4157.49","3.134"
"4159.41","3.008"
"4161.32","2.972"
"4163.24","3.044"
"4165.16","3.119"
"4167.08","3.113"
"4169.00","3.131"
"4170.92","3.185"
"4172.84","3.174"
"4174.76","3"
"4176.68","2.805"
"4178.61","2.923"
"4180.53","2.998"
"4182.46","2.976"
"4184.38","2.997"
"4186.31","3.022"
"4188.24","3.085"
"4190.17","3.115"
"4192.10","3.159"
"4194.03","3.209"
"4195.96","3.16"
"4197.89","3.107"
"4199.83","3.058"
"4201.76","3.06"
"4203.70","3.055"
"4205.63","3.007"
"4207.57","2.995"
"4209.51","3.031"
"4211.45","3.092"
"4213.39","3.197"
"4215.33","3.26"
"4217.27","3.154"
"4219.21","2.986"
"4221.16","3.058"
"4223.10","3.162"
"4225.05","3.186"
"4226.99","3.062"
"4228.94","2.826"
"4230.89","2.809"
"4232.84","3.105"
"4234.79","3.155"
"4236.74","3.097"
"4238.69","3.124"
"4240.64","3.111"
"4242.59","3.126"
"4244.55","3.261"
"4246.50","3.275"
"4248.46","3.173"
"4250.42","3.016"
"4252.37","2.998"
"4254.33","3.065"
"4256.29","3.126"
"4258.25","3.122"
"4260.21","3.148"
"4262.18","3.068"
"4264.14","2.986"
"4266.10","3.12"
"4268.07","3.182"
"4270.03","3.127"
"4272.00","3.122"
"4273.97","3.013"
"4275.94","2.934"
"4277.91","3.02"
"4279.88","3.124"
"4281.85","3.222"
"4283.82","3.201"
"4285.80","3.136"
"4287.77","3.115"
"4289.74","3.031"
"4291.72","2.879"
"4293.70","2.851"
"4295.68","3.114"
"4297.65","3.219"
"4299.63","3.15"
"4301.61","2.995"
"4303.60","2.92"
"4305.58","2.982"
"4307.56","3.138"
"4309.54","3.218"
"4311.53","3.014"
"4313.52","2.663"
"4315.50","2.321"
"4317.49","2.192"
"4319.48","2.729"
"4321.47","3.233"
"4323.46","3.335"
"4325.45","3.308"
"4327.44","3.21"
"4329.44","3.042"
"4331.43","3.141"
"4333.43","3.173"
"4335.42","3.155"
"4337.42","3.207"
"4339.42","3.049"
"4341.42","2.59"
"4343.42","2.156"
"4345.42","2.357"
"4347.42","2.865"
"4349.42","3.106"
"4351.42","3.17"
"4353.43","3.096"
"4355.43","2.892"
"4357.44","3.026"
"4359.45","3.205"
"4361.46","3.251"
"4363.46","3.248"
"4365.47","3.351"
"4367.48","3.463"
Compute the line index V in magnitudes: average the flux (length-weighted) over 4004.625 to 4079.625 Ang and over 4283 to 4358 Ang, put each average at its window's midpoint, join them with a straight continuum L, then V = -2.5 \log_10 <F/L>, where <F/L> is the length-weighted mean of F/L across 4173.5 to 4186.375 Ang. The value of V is 0.02 mag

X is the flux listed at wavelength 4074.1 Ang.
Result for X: 3.1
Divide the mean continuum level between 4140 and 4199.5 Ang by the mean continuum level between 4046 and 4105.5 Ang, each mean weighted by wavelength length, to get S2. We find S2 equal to 1.03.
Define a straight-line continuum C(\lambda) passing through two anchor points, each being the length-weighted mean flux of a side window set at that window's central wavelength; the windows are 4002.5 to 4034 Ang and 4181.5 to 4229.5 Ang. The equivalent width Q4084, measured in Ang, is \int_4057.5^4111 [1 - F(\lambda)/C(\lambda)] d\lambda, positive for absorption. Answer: 2.0 Ang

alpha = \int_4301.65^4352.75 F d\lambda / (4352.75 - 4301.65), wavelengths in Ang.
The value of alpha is 2.93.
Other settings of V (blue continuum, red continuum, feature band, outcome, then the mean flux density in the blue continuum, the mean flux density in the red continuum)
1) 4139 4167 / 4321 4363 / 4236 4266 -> -0.014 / 3.12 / 3.03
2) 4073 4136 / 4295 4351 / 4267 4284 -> -0.053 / 2.96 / 2.95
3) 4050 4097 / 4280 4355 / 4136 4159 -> -0.031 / 3.06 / 2.98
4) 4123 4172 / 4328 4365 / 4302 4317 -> 0.051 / 3.1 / 2.99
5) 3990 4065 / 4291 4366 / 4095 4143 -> 0.039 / 3.07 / 2.99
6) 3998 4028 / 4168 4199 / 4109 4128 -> 0.015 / 3.05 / 3.07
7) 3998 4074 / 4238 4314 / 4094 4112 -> 0.110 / 3.06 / 3.08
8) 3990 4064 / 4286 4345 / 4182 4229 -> -0.030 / 3.07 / 2.97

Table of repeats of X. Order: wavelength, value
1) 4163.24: 3.044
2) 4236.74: 3.097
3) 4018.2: 3.034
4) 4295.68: 3.114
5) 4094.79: 3.173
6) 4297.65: 3.219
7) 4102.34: 2.657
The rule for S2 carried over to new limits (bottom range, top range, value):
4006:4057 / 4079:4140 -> 0.96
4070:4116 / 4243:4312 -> 1.05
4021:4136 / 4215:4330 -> 1.01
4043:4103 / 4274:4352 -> 0.98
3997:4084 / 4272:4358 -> 0.98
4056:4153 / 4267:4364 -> 1.00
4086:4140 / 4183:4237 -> 1.04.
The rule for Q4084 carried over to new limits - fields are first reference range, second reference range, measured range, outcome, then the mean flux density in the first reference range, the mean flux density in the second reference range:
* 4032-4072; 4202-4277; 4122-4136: 0.1 Ang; 3.07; 3.09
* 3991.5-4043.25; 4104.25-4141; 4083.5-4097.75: -0.7 Ang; 3.06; 2.94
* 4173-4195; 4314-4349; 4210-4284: -3.2 Ang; 3.03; 2.89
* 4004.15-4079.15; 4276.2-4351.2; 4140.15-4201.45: -1.4 Ang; 3.06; 2.98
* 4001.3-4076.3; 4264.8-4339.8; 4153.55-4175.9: -0.3 Ang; 3.07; 3.04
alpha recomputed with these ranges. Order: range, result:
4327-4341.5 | 3.09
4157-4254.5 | 3.08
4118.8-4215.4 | 3.08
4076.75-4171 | 3.01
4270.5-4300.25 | 3.08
